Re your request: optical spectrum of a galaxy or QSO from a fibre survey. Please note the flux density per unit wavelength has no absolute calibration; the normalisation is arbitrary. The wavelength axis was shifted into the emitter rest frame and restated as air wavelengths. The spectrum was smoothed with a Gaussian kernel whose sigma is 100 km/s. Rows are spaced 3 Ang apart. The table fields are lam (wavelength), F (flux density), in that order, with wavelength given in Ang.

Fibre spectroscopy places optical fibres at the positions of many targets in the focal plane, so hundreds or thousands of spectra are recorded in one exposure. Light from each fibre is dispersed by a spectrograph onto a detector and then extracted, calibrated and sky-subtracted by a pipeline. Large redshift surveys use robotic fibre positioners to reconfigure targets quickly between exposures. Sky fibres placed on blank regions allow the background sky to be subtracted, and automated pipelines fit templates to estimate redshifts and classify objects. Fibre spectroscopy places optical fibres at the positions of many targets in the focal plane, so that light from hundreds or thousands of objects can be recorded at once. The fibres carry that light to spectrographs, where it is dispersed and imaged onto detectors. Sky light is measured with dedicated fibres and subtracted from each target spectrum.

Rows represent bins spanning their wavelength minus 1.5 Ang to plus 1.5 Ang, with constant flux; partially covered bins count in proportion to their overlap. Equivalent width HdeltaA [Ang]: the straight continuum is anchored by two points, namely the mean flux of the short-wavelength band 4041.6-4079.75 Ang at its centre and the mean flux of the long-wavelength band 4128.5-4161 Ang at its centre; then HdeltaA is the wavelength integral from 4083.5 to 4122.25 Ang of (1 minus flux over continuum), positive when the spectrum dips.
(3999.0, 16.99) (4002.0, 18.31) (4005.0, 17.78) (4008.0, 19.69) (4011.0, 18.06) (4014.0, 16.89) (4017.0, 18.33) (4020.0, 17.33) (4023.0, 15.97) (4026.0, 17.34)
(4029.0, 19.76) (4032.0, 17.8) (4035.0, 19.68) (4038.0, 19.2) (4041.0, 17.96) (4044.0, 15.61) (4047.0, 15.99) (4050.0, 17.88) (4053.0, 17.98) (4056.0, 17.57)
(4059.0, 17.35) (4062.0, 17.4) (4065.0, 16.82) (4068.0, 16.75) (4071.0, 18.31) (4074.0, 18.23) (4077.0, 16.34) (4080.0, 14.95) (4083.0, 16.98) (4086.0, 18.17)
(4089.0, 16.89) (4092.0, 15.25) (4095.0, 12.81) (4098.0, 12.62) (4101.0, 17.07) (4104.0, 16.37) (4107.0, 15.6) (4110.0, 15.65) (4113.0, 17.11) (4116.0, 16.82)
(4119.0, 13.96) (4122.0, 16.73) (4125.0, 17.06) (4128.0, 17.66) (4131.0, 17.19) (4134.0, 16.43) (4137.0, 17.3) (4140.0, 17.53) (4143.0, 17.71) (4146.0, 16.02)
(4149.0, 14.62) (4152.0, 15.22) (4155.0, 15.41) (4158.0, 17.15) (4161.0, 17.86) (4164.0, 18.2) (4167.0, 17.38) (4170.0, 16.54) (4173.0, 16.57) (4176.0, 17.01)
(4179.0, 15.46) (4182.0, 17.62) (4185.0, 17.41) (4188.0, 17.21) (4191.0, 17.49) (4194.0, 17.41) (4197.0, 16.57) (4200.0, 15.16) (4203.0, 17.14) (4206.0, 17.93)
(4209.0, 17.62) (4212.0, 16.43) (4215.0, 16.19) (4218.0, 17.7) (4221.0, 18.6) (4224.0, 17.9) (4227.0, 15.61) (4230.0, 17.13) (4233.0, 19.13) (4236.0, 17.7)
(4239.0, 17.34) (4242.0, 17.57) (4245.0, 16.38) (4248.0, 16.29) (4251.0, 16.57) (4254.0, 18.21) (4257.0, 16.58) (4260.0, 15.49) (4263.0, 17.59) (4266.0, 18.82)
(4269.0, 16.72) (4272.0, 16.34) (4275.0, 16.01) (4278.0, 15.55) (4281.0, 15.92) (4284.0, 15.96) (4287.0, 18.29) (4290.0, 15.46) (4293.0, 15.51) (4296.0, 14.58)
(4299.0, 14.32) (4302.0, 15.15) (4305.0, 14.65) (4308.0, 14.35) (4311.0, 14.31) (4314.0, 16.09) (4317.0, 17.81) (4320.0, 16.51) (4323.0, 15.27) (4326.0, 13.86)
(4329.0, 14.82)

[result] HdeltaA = 2.5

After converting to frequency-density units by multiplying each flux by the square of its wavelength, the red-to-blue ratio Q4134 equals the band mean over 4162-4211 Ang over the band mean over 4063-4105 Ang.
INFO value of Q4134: 1.10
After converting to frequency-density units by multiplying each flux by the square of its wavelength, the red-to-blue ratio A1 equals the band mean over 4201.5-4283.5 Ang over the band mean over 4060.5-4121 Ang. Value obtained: 1.1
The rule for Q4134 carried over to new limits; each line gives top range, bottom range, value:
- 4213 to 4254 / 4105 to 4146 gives 1.09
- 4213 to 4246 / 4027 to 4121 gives 1.12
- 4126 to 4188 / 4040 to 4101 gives 1.06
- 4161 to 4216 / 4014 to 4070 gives 1.04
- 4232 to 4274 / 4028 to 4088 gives 1.08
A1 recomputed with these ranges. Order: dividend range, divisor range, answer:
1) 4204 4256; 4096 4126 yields 1.16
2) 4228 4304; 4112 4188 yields 1.05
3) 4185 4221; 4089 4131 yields 1.13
